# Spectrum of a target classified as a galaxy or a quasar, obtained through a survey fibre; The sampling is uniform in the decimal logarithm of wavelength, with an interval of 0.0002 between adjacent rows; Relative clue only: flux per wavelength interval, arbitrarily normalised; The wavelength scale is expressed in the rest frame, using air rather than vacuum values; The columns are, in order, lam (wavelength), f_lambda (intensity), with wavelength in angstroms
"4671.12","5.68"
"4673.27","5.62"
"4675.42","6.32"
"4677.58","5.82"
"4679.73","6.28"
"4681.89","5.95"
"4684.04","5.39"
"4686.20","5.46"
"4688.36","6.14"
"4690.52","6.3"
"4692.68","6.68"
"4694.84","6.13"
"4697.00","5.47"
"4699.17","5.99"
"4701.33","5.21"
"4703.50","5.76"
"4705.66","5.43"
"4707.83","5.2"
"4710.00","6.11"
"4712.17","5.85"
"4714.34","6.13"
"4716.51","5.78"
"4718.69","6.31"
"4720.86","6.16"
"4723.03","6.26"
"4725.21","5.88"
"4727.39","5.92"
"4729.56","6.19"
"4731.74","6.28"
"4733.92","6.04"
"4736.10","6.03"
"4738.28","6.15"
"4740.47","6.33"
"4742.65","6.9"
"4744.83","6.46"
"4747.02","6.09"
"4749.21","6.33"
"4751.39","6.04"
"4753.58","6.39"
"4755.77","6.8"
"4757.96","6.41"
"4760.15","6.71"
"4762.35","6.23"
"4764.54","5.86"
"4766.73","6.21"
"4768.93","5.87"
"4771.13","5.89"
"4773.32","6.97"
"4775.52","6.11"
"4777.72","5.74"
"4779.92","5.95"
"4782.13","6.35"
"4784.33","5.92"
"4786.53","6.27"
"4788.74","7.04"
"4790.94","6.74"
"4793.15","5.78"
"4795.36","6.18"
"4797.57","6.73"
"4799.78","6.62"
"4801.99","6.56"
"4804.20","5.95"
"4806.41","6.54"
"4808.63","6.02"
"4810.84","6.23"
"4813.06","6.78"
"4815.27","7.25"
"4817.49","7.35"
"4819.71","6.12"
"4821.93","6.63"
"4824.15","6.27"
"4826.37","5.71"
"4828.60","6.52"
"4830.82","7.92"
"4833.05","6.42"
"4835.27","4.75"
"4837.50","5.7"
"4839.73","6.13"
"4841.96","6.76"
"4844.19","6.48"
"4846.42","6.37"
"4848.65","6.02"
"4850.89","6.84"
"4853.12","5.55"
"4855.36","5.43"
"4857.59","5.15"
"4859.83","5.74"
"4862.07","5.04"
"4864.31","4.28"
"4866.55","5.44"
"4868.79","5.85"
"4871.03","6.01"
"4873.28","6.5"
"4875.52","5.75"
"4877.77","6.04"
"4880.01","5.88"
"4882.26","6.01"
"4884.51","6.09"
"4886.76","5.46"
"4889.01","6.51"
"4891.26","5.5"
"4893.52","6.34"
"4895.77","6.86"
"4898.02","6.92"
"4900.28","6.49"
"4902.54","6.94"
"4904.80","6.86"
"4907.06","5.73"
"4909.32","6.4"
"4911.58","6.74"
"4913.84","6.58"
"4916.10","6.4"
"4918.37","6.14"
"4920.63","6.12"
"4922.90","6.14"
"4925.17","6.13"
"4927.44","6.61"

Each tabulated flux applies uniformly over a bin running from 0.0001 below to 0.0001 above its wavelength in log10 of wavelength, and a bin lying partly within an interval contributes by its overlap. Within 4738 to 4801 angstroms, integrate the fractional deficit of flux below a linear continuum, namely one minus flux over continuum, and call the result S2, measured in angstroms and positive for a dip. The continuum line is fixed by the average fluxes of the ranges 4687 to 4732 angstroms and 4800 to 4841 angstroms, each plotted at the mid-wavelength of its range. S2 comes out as -1.3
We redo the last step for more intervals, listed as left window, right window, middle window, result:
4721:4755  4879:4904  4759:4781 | 0.3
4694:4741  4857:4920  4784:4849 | -4.2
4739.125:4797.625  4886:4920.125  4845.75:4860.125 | 1.1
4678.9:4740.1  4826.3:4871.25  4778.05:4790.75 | -0.8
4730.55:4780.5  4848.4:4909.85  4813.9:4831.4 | -1.7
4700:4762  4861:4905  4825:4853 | -1.0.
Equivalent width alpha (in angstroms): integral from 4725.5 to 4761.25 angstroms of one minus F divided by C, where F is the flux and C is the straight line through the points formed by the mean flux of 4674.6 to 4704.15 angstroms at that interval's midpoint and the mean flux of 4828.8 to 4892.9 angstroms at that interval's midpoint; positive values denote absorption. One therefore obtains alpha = -2.33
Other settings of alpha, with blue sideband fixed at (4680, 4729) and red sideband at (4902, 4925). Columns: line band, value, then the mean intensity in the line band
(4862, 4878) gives 1.7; 5.63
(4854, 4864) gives 1.6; 5.26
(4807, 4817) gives -0.8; 6.62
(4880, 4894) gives 0.8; 5.96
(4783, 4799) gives -0.8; 6.38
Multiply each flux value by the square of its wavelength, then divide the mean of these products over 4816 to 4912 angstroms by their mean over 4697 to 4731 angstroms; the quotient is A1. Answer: 1.11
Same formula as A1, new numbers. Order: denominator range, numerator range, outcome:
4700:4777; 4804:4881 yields 1.04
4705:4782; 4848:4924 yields 1.04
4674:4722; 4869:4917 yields 1.15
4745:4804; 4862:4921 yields 1.02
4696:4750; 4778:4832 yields 1.11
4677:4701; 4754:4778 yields 1.09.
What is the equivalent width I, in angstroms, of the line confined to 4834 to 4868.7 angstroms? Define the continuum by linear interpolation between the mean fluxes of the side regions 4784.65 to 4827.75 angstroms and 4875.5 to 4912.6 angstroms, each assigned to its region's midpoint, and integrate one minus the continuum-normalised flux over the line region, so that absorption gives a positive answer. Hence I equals 3.5 angstroms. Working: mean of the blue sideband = 6.45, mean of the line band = 5.72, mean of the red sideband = 6.28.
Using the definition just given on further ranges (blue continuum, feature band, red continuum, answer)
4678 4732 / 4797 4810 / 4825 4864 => -0.9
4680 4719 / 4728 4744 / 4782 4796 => -0.6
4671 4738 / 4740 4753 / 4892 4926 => -0.7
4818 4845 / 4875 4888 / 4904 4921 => 1.0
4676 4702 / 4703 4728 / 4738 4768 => 0.8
